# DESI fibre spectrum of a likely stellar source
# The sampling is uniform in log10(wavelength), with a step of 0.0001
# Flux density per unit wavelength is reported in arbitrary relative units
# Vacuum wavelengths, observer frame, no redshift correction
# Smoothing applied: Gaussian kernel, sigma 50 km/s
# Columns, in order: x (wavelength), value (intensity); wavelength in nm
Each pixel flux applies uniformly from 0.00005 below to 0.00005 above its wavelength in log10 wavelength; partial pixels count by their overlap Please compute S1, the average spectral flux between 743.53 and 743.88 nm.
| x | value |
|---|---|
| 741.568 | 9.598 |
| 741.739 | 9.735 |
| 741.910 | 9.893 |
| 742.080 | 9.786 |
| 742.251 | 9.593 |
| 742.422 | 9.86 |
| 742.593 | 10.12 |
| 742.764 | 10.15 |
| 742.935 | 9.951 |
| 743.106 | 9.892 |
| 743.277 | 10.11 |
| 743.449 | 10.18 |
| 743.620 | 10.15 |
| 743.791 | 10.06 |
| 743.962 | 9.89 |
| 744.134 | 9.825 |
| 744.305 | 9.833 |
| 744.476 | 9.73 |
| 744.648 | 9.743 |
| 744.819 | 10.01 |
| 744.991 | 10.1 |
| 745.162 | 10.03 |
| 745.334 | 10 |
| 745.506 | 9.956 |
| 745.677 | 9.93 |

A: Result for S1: 10.1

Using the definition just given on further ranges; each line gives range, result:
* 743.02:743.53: 10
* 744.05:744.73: 9.79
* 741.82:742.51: 9.79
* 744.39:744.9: 9.83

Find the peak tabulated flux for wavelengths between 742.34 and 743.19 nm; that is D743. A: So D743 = 10.15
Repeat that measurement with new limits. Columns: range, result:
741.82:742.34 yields 9.893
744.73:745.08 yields 10.1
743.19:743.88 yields 10.18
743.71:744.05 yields 10.06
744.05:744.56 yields 9.833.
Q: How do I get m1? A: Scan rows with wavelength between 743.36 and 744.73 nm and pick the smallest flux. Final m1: 9.73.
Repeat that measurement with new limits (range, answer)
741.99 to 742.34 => 9.593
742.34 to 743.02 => 9.86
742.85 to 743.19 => 9.892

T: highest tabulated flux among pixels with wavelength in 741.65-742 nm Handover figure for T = 9.893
